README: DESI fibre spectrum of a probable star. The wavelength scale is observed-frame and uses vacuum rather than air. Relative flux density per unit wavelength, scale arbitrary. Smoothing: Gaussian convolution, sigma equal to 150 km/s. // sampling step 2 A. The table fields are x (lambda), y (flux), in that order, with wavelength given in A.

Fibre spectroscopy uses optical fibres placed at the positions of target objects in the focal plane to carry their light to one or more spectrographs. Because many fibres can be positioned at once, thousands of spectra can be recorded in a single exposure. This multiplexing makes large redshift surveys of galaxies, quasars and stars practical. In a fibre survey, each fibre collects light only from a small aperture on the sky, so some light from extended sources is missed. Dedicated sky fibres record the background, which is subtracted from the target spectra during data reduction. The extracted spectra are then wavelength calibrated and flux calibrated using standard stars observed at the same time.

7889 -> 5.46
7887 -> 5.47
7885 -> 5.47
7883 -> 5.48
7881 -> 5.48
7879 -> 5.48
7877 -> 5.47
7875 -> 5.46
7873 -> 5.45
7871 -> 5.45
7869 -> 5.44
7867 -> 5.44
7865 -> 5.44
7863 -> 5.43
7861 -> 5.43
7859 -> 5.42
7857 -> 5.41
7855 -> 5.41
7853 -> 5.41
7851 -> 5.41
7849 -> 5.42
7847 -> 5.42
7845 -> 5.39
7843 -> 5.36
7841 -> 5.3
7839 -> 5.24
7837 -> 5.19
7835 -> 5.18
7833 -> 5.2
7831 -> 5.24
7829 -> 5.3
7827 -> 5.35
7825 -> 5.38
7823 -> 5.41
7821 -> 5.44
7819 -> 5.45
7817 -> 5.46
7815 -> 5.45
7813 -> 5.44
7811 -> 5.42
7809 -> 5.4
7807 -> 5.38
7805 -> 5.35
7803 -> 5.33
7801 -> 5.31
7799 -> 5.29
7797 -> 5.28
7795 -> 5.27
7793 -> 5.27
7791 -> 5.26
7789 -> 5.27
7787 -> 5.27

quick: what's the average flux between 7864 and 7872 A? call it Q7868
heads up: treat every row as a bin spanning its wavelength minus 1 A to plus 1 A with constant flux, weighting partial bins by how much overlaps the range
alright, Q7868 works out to 5.44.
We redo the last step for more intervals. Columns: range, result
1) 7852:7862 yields 5.42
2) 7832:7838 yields 5.19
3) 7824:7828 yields 5.37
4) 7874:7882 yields 5.47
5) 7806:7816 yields 5.42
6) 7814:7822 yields 5.45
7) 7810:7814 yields 5.43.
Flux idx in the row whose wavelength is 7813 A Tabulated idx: 5.44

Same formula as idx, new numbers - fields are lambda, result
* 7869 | 5.44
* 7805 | 5.35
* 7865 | 5.44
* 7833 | 5.2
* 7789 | 5.27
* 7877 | 5.47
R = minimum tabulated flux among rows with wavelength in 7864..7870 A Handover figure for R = 5.44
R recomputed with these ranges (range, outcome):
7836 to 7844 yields 5.19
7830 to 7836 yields 5.18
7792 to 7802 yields 5.27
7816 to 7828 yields 5.35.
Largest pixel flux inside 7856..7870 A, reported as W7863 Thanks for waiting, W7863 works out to 5.44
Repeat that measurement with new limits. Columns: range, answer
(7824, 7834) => 5.38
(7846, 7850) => 5.42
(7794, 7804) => 5.33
